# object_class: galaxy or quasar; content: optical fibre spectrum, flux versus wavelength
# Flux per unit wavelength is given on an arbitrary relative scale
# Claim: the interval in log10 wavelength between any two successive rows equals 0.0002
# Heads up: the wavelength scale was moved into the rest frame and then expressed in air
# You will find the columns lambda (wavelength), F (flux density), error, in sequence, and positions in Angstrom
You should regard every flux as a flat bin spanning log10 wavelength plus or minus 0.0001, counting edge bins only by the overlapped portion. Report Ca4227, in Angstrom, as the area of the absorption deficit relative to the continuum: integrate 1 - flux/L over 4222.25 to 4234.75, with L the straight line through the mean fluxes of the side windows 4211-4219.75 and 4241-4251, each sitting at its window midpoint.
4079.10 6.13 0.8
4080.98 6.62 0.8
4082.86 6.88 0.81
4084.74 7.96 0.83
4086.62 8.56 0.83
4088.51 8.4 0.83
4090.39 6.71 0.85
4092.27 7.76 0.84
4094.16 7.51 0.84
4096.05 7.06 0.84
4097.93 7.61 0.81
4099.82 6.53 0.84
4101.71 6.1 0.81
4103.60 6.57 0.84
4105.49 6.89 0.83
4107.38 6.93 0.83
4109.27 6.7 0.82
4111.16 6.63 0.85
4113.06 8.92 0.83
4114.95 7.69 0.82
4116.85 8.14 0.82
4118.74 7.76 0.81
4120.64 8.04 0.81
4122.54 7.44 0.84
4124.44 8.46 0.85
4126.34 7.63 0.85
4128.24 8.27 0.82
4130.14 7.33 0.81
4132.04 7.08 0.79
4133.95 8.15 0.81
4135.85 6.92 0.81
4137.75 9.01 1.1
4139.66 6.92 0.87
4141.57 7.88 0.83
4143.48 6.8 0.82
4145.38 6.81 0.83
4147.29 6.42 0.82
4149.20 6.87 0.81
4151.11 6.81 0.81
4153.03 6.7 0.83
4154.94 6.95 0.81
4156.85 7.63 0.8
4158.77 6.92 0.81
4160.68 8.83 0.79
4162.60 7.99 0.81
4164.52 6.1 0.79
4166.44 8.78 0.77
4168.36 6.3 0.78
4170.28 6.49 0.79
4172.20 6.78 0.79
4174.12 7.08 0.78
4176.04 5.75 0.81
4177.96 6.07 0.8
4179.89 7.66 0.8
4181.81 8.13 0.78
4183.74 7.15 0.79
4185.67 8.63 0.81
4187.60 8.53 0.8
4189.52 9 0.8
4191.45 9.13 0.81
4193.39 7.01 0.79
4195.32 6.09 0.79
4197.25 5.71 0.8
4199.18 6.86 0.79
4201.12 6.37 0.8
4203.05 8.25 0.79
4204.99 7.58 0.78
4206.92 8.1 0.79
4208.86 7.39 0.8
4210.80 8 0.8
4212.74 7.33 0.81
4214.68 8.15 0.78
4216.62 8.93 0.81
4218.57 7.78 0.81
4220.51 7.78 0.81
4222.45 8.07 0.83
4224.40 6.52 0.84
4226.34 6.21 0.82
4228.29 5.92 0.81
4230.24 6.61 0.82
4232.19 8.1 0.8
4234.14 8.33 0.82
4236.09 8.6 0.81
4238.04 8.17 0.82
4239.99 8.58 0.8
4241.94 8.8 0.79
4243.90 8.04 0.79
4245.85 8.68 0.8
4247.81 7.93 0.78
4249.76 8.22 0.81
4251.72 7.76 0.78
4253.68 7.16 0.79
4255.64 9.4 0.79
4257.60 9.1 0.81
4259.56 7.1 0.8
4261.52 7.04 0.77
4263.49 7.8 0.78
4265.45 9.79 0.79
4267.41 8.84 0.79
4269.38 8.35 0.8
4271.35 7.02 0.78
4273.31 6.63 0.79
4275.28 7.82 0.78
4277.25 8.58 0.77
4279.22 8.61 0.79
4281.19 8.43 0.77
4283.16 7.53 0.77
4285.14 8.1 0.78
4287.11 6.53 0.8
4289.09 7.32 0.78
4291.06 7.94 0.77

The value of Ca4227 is 1.75 Angstrom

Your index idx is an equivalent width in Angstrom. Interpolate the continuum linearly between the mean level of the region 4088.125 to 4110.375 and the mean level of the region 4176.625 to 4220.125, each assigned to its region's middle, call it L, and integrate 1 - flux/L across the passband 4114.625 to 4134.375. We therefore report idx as -1.75 Angstrom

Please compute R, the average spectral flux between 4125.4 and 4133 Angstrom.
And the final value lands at 7.58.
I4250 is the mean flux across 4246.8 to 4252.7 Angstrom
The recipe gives 7.97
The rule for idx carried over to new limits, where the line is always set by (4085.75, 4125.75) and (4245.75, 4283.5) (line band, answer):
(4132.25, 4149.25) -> 0.59 Angstrom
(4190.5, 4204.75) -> 1.33 Angstrom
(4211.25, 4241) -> 0.95 Angstrom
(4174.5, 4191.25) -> 0.20 Angstrom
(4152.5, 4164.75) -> 0.42 Angstrom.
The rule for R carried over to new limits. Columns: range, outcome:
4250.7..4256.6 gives 8.1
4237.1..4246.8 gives 8.46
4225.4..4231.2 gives 6.24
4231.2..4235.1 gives 8.2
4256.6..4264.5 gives 7.77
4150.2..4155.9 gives 6.82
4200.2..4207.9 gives 7.59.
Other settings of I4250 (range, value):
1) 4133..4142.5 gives 7.78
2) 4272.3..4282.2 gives 8.02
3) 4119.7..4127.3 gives 7.89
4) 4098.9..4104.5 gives 6.4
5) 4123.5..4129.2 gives 8.12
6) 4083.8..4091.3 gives 7.91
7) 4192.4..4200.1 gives 6.42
